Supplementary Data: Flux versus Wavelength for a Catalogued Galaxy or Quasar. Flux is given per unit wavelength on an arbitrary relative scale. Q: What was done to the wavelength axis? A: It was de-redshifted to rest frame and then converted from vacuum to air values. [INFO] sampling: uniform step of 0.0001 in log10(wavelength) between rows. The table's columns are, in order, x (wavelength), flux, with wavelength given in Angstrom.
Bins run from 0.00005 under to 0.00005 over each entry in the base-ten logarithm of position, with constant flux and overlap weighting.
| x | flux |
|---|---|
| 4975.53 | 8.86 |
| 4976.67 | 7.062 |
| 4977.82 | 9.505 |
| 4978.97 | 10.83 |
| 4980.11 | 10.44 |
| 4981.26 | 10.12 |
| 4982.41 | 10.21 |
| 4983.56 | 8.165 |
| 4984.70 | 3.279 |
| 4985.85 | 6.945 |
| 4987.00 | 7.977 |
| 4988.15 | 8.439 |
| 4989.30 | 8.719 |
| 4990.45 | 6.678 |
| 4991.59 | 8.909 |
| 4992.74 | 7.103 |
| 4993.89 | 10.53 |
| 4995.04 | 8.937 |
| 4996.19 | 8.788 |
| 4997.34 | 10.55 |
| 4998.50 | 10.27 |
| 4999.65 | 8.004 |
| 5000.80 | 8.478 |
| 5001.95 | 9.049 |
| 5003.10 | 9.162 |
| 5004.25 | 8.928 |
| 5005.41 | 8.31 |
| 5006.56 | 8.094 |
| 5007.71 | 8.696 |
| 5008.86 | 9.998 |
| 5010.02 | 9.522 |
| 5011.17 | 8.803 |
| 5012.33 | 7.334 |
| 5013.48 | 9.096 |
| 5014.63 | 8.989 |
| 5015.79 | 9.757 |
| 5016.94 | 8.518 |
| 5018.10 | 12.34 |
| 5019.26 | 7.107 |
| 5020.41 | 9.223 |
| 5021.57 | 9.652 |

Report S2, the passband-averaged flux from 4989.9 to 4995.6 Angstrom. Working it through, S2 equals 8.45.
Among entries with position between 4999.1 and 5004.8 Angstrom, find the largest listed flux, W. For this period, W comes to 9.162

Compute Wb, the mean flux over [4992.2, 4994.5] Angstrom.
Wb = 8.84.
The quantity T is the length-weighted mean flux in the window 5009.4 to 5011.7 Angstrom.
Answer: 9.17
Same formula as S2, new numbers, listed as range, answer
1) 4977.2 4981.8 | 10.2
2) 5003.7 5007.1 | 8.43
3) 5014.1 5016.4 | 9.37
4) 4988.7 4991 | 7.71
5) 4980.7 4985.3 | 7.93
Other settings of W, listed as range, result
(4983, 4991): 8.719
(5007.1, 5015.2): 9.998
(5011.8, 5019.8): 12.34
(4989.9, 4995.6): 10.53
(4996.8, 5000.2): 10.55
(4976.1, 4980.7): 10.83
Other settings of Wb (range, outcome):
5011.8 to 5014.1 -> 8.28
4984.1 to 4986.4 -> 5.15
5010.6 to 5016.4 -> 8.8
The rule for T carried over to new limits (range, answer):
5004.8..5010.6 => 8.92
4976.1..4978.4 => 8.27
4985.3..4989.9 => 8.01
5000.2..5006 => 8.78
